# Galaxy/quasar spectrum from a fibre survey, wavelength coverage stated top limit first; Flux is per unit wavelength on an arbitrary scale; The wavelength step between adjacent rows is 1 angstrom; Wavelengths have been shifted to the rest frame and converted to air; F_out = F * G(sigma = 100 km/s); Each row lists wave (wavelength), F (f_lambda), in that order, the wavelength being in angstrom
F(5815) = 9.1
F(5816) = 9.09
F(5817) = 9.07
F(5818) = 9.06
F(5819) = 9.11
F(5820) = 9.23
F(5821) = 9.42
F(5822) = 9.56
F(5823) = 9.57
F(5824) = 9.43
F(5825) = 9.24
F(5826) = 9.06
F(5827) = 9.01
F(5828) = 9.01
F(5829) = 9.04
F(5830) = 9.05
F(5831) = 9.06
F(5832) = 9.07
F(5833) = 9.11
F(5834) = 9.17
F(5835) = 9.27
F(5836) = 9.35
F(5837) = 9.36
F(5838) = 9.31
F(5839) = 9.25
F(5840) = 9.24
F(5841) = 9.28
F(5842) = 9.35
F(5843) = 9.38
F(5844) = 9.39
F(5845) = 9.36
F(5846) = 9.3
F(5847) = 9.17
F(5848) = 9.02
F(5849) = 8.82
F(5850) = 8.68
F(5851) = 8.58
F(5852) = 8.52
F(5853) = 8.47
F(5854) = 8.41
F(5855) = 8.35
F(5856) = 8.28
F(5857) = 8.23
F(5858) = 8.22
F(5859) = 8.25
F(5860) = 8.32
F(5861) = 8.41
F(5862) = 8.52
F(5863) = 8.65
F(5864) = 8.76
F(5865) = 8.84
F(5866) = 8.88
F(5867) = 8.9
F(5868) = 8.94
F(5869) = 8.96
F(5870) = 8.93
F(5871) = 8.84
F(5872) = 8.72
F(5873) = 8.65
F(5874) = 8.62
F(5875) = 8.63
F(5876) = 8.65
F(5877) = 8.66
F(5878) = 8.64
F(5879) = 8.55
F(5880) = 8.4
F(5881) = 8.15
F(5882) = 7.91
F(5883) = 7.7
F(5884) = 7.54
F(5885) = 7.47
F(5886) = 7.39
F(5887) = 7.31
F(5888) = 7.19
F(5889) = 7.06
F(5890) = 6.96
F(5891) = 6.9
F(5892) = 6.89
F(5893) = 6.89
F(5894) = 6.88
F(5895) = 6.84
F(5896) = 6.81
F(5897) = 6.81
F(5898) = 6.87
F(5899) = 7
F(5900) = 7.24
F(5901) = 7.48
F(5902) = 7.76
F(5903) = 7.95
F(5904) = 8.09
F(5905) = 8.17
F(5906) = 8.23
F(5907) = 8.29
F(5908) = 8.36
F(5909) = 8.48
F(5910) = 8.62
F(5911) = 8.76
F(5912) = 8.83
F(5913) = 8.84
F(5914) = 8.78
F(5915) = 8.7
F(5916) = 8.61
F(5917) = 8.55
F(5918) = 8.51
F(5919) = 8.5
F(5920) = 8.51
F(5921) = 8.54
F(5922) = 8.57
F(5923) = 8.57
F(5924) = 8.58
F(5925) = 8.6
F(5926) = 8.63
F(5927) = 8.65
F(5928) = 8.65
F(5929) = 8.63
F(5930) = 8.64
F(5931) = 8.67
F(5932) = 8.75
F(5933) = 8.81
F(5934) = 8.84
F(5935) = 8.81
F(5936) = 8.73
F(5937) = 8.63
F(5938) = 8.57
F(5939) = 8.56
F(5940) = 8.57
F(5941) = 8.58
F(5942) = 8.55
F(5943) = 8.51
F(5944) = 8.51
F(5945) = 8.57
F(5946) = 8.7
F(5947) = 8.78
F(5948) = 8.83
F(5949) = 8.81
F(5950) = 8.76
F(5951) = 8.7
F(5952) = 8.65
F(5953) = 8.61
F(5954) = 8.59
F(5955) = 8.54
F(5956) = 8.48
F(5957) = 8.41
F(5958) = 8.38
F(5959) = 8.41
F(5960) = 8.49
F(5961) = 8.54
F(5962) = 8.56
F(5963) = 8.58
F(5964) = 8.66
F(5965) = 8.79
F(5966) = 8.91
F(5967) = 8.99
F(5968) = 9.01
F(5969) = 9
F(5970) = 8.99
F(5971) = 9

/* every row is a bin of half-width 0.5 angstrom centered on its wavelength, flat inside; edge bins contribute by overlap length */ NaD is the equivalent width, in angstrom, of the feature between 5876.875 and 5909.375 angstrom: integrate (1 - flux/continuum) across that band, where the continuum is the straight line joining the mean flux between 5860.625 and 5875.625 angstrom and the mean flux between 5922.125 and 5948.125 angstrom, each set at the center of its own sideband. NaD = 4.2 angstrom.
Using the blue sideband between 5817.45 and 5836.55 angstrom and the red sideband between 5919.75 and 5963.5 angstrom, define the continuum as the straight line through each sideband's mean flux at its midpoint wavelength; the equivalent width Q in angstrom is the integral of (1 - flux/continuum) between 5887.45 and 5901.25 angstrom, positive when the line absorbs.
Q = 2.93 angstrom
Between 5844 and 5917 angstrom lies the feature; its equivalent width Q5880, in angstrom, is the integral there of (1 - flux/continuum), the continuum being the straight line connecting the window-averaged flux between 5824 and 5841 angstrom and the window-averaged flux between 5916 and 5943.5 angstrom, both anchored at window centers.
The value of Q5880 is 5.7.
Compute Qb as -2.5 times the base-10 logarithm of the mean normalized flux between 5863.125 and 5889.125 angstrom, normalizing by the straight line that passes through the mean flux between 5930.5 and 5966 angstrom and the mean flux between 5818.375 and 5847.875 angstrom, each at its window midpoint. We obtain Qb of 0.08 mag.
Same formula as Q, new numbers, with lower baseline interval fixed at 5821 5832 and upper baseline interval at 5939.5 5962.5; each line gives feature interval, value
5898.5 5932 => 1.4 angstrom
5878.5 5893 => 2.3 angstrom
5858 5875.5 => 0.6 angstrom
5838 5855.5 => 0.2 angstrom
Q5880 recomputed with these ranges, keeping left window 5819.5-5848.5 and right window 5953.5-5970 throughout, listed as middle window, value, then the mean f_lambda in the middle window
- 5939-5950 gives 0.1 angstrom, 8.64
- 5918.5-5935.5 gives 0.3 angstrom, 8.64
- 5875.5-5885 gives 0.9 angstrom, 8.2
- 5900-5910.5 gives 1.0 angstrom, 8.1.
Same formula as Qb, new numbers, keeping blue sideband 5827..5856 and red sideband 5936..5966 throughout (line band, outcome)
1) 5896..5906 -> 0.18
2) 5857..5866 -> 0.06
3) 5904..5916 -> 0.03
